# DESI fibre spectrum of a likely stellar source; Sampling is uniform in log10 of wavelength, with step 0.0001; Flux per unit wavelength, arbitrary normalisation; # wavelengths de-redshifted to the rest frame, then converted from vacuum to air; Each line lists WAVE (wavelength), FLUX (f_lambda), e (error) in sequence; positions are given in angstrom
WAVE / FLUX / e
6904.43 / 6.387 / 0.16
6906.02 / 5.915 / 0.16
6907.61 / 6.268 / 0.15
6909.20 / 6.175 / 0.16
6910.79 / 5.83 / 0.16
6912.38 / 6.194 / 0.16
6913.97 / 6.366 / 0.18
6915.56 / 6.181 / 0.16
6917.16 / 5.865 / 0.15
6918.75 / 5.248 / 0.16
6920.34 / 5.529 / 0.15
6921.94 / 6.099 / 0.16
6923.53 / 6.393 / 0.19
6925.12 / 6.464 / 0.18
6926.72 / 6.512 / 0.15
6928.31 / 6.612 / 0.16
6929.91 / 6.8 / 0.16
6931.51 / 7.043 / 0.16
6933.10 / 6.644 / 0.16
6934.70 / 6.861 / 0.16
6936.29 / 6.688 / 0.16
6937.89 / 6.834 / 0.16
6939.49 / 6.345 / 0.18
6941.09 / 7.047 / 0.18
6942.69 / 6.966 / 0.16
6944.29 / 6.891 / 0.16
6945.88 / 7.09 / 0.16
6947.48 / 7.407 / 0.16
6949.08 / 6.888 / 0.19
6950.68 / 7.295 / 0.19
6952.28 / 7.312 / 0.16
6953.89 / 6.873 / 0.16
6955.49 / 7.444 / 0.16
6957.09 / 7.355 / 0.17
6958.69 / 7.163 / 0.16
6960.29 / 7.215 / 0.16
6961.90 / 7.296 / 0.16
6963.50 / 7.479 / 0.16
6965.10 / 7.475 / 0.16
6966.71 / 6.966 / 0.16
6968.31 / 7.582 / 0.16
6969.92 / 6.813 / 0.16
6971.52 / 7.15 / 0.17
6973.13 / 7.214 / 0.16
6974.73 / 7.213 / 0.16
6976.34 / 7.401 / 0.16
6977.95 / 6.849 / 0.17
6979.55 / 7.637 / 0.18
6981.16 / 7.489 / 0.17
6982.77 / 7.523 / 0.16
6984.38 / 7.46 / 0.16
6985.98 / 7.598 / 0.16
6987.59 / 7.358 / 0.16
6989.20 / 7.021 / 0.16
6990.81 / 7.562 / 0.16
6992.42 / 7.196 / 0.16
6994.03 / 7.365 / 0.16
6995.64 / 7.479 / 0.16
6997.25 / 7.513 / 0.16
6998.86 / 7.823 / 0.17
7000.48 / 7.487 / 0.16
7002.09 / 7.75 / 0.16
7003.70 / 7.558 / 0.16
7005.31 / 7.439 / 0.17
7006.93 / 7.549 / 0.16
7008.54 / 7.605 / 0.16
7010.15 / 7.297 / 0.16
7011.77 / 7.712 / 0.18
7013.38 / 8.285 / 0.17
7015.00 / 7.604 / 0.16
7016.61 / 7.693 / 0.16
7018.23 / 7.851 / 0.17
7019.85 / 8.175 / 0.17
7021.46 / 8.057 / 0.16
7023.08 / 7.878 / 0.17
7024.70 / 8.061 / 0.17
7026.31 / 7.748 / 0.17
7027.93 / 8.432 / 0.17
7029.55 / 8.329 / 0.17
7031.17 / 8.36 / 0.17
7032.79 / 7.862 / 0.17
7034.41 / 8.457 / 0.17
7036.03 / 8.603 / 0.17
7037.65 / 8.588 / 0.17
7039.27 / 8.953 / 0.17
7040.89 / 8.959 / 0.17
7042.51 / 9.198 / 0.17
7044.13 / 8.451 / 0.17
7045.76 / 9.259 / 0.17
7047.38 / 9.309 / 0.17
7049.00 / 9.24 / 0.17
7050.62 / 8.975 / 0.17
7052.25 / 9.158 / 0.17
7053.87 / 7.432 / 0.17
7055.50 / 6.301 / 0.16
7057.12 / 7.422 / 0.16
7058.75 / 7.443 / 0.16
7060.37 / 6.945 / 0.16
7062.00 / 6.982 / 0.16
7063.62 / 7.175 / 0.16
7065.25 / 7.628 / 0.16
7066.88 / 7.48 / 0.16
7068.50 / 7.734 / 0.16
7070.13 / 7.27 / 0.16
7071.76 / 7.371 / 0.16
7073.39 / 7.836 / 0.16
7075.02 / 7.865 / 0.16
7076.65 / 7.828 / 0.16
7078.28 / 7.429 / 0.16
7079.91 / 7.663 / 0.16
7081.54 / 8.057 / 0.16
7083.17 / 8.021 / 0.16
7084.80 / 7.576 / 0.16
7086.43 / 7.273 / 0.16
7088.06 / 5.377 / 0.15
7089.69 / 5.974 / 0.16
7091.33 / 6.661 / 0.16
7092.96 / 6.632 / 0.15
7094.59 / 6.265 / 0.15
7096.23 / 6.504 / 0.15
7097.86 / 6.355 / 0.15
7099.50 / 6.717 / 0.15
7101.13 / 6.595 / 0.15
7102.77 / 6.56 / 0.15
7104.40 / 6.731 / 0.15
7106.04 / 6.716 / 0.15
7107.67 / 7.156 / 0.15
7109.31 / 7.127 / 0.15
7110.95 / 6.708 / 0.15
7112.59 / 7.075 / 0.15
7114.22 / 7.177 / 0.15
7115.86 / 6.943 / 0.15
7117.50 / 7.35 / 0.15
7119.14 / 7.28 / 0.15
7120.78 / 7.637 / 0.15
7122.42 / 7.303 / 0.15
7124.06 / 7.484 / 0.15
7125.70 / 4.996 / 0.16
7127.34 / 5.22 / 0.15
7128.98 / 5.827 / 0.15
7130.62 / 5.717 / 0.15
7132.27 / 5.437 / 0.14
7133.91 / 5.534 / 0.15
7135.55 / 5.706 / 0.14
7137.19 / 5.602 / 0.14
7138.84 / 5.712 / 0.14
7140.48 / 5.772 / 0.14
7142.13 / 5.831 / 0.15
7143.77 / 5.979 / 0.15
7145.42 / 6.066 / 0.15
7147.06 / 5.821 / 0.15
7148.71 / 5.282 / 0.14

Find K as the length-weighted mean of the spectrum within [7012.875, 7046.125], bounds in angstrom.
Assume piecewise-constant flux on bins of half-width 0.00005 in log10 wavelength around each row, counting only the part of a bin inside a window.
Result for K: 8.31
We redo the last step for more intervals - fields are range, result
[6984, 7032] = 7.71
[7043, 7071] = 7.91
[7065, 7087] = 7.65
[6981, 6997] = 7.41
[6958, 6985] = 7.29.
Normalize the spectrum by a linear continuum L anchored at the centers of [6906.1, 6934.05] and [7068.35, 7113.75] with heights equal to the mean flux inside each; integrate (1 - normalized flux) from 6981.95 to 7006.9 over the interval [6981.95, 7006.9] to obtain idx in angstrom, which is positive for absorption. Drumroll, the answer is -3.4 angstrom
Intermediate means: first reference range 6.24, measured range 7.48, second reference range 7.03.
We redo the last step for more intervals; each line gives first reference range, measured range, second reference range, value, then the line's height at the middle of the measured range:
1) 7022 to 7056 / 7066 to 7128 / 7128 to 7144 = -1.9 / 6.81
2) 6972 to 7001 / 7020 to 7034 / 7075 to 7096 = -1.6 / 7.27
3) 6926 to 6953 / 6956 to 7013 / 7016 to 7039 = 1.1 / 7.55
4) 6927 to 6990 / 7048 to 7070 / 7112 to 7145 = -3.5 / 6.62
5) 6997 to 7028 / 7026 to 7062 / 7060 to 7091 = -3.6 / 7.55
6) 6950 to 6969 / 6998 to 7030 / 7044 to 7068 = -0.7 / 7.65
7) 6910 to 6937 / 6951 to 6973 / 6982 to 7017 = -1.0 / 6.94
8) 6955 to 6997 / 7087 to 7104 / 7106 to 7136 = 0.8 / 6.69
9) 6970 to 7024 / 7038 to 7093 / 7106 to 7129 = -4.7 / 7.14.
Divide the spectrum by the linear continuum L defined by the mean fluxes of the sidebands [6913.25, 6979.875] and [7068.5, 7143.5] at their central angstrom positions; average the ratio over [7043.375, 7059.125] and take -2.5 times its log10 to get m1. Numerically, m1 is -0.22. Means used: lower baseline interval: 6.87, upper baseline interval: 6.71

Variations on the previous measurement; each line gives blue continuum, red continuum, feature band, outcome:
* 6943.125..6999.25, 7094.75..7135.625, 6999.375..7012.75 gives -0.07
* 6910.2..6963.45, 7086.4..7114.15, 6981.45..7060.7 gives -0.19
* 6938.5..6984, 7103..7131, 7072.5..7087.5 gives -0.12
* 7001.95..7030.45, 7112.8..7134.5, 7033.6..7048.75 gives -0.18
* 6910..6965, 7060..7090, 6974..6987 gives -0.07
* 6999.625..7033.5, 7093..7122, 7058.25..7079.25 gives -0.03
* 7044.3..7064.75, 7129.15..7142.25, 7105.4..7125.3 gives -0.14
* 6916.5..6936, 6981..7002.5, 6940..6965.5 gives -0.06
